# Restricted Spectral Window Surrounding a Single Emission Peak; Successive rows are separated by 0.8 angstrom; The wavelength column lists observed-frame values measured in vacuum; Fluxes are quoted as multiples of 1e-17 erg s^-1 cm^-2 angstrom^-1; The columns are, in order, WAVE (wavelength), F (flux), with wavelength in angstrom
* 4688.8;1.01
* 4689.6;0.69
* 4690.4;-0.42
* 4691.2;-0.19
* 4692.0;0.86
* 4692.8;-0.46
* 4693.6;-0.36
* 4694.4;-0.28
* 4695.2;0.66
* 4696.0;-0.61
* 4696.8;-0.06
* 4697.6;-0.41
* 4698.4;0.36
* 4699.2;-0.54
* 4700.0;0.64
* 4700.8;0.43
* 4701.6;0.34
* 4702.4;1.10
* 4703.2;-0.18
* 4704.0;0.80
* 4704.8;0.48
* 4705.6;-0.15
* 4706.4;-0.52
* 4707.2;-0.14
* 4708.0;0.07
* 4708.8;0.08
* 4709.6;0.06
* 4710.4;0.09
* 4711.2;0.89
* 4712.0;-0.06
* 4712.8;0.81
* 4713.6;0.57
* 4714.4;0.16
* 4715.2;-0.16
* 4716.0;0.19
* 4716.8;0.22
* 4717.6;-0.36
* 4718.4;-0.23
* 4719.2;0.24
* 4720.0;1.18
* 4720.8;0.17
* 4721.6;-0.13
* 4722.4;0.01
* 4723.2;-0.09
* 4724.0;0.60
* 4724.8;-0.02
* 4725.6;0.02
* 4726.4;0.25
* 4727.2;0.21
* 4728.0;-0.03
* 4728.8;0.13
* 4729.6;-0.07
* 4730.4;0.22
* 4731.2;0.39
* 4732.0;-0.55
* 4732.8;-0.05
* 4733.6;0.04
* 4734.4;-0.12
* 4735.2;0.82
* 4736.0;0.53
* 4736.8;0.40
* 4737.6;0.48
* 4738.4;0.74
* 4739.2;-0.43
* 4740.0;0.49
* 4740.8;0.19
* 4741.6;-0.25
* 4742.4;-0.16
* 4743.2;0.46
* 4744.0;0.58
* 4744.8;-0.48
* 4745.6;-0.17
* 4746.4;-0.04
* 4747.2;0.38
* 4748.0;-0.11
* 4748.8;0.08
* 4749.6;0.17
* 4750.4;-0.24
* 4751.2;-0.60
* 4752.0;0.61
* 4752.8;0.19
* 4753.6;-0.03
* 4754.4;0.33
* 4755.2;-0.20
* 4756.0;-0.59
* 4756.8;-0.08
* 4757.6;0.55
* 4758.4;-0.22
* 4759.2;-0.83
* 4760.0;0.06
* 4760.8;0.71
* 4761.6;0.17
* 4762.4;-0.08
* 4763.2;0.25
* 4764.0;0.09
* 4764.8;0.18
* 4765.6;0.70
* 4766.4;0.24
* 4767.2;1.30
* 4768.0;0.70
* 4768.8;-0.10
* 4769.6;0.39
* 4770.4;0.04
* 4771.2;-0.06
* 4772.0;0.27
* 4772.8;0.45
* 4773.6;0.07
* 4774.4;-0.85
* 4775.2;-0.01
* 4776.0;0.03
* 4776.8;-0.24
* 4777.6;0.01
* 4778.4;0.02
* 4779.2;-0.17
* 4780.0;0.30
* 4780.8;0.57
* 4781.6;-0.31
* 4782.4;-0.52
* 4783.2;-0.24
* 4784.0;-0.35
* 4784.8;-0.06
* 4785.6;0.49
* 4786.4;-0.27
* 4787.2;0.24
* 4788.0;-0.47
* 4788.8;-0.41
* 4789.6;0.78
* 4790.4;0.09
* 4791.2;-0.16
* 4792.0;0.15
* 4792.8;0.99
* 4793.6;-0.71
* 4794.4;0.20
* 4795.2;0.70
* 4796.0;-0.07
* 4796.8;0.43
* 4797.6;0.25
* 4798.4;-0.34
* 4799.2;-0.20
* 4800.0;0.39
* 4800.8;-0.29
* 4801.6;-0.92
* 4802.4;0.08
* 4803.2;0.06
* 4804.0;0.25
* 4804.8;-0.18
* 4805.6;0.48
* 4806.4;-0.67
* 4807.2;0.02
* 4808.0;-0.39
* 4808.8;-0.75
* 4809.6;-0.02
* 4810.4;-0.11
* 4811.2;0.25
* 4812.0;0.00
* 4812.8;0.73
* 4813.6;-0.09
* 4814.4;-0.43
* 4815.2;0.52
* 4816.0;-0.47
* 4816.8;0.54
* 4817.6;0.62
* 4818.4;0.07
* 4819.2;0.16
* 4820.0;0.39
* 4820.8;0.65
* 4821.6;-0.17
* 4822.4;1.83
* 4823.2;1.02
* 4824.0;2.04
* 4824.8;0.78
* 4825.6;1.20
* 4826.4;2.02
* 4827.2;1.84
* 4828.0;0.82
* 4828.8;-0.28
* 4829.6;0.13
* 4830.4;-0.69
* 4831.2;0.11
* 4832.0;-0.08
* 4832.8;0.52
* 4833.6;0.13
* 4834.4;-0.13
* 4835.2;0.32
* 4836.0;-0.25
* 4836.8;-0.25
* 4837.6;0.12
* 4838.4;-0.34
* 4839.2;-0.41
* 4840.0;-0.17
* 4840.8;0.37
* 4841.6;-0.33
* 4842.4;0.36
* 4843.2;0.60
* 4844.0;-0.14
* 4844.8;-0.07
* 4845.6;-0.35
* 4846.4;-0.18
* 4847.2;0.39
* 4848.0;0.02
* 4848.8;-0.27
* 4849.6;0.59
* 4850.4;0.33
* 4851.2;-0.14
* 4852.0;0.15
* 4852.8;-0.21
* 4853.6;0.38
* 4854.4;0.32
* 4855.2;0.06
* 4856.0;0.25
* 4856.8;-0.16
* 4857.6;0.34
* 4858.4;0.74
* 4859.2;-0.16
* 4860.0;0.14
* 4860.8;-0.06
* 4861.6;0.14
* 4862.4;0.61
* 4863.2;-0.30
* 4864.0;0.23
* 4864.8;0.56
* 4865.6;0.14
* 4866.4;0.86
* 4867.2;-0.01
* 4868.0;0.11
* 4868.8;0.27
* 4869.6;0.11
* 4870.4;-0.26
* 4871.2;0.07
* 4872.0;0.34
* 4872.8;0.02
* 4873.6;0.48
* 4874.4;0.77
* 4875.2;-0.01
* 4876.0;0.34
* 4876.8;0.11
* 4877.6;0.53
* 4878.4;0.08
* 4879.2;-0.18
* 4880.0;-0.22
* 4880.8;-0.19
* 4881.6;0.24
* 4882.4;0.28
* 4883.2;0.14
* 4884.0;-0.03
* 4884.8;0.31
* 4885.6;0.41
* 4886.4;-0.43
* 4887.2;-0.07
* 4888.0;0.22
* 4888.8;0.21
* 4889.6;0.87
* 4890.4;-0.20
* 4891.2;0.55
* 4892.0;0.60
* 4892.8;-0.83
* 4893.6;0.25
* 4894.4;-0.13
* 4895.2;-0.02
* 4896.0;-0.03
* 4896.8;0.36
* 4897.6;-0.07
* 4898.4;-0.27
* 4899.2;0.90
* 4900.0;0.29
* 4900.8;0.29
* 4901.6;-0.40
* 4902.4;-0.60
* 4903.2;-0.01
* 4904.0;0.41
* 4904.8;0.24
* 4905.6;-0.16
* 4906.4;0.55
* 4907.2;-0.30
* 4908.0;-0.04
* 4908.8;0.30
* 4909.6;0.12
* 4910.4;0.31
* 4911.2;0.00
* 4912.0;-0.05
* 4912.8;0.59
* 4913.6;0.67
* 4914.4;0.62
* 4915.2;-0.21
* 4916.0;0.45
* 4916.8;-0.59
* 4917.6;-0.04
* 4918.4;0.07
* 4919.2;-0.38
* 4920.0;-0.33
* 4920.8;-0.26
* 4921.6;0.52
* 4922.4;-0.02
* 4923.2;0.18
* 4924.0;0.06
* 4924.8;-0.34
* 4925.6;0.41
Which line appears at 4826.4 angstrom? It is [O II]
